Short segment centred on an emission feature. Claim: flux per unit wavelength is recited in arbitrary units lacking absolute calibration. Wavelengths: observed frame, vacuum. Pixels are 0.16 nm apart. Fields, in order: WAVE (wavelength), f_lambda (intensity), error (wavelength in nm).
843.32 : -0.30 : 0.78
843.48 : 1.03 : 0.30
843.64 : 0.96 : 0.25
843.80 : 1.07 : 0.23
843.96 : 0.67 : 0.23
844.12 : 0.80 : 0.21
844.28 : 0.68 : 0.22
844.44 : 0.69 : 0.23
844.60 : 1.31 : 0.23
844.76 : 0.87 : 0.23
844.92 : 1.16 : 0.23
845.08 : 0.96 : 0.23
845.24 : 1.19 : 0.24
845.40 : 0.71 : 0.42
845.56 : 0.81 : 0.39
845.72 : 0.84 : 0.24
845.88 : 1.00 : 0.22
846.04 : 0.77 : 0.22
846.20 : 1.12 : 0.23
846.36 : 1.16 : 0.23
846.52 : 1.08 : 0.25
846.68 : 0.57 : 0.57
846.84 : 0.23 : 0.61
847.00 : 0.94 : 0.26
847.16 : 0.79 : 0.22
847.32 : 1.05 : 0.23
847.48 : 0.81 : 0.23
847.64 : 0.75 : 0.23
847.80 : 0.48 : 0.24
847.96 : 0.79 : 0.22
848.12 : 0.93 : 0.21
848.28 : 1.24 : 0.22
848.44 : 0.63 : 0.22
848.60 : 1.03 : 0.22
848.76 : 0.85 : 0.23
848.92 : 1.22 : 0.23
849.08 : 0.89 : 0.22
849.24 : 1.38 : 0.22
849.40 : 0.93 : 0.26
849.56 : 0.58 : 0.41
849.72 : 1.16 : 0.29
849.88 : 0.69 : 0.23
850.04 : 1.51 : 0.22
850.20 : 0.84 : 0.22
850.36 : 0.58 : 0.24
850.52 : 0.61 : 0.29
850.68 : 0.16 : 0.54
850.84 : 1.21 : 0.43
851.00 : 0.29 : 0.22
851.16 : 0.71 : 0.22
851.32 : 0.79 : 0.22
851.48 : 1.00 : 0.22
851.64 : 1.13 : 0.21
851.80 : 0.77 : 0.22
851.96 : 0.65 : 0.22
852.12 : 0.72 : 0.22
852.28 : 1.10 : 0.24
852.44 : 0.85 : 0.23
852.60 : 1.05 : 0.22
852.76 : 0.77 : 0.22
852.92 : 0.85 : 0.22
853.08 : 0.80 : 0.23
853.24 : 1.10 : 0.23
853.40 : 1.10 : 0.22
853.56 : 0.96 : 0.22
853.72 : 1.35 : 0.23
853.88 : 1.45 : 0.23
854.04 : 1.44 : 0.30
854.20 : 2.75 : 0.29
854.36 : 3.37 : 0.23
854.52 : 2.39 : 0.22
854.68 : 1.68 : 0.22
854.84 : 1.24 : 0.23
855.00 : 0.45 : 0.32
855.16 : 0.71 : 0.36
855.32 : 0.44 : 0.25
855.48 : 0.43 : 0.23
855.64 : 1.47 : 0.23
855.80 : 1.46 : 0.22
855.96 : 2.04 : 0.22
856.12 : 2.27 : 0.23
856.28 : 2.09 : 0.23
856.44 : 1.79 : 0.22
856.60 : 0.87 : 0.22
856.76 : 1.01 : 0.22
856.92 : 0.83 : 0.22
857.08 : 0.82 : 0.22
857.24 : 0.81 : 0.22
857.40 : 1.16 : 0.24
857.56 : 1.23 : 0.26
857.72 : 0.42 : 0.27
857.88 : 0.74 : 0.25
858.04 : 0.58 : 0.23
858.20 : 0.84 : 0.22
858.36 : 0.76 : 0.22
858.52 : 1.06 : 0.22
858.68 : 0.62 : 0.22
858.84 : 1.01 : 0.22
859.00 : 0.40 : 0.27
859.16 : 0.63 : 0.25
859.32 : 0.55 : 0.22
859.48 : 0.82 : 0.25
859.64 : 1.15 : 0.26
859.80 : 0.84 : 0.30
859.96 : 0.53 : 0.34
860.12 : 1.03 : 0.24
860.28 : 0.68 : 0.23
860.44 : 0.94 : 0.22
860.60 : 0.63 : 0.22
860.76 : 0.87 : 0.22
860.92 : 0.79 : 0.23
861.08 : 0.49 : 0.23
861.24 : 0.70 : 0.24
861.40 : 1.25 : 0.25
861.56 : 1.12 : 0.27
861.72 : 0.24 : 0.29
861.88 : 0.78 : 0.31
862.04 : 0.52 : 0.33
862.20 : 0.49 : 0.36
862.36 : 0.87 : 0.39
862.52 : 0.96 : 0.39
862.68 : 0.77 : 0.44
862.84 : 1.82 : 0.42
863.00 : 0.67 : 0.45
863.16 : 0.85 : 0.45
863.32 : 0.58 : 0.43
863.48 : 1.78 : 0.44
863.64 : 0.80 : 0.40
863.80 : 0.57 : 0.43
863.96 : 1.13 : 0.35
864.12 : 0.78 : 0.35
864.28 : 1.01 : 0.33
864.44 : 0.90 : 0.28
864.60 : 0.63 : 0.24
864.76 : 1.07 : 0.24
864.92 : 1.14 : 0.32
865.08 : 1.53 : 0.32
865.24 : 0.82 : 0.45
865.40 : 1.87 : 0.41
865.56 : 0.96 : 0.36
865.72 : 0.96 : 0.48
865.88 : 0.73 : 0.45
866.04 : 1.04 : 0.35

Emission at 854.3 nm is [S II]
